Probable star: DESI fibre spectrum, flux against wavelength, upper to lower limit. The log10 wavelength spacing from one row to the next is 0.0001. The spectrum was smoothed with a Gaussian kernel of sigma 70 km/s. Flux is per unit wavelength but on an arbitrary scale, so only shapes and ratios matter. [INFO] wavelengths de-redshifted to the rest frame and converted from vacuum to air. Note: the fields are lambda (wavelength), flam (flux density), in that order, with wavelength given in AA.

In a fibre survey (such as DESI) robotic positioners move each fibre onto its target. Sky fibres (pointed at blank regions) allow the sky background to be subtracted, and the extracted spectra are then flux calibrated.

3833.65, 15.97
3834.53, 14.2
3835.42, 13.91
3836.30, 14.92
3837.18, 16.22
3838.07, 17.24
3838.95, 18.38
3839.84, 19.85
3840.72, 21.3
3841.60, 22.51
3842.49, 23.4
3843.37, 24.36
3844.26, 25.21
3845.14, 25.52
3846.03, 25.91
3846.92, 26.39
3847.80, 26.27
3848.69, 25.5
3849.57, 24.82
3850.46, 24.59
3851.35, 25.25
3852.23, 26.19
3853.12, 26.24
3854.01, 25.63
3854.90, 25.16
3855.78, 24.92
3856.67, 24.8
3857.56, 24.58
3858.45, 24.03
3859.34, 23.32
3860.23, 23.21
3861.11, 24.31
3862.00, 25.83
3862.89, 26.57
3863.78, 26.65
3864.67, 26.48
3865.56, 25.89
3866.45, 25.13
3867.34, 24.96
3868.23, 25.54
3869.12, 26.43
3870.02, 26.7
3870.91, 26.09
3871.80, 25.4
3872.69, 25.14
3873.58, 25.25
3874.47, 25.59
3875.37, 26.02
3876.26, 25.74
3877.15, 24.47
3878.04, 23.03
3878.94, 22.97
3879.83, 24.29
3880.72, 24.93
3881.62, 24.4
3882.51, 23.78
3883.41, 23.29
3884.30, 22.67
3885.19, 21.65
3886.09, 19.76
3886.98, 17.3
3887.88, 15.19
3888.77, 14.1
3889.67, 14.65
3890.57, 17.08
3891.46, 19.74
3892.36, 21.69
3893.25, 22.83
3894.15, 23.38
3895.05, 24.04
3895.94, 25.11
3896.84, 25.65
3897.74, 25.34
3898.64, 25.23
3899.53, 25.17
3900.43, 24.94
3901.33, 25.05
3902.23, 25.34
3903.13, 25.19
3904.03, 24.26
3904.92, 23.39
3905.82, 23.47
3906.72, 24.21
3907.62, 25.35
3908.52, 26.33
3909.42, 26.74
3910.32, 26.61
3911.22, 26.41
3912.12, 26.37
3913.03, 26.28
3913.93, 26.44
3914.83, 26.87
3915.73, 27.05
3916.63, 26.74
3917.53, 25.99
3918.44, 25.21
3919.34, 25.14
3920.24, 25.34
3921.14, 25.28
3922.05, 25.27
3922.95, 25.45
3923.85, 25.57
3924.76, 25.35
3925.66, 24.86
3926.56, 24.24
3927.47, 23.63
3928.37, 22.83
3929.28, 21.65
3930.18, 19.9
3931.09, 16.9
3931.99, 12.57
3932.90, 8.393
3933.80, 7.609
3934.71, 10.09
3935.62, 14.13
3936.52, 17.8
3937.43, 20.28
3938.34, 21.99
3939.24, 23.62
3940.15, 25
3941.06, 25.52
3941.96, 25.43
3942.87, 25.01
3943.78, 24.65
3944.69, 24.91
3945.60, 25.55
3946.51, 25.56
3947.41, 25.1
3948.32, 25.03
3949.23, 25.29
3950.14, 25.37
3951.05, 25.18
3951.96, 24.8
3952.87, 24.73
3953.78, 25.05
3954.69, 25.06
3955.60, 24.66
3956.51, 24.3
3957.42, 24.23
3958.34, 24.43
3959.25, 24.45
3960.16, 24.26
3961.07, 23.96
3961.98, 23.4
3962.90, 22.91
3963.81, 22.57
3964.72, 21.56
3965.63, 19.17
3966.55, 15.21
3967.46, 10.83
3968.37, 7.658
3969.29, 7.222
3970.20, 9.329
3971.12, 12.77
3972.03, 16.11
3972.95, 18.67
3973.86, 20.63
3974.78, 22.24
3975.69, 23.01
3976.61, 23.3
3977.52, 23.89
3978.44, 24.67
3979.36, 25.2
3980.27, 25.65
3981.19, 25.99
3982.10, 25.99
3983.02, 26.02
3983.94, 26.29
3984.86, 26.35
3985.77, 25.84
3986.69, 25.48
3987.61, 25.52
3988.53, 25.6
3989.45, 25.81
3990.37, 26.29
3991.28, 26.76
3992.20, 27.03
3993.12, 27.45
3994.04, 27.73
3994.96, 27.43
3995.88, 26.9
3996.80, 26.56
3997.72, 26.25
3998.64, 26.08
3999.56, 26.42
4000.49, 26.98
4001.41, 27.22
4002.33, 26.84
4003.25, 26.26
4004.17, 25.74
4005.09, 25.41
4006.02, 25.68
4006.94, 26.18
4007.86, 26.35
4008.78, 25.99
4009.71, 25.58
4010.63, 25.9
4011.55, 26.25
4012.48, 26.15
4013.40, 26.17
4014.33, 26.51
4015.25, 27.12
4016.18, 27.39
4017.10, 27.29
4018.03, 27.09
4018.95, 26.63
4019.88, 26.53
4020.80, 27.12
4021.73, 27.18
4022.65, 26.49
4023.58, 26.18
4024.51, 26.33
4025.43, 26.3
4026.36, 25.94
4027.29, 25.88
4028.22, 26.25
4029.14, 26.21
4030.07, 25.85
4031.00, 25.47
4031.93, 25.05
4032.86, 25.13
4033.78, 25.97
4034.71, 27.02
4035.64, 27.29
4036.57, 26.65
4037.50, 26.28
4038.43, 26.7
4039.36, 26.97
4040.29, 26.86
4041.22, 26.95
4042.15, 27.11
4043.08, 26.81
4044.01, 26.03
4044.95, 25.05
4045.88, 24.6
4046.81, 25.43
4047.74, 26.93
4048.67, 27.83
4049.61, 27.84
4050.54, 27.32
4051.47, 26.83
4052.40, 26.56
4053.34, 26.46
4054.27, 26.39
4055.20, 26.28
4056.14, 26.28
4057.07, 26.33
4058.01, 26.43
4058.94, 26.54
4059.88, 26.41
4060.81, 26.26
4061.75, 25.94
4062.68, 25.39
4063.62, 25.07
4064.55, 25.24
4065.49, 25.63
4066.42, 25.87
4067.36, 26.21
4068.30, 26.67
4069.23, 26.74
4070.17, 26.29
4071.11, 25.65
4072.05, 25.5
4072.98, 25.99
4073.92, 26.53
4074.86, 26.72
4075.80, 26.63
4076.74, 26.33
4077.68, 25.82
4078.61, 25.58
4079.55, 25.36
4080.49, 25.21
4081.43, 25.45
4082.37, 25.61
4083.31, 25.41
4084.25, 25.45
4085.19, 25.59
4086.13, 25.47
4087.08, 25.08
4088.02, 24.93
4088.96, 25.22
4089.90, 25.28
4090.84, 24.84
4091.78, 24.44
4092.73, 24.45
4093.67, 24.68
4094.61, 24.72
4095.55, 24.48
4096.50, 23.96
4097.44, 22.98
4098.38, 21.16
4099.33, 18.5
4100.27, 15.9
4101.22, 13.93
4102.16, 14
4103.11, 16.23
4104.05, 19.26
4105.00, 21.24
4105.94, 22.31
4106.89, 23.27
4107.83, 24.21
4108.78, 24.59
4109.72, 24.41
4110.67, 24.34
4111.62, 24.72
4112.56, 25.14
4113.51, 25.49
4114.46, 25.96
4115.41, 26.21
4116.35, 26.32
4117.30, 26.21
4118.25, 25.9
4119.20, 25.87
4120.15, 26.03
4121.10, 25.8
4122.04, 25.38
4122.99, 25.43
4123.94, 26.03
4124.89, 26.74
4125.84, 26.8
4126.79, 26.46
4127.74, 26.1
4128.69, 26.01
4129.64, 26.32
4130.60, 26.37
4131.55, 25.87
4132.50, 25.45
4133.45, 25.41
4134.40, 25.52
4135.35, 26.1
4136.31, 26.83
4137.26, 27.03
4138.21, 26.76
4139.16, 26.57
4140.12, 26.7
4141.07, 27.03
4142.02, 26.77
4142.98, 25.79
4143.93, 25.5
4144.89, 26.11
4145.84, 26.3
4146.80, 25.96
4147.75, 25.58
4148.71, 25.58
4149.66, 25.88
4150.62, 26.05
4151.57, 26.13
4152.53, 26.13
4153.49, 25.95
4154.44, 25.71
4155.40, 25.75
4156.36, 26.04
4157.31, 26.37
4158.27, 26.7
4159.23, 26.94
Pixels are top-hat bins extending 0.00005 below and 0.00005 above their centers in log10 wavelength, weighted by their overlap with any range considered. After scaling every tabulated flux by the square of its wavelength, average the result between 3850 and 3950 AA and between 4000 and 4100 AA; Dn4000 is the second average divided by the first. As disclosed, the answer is 1.2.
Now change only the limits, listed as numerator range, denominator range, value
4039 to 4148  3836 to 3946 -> 1.20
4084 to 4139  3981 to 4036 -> 0.97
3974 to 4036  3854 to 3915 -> 1.15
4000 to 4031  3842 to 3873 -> 1.13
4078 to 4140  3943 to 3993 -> 1.15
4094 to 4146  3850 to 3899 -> 1.16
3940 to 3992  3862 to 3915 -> 0.99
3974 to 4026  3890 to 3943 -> 1.18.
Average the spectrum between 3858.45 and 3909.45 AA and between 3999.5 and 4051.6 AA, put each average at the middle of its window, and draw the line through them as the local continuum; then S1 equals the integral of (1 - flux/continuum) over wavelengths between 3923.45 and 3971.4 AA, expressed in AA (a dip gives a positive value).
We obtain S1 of 7.6 AA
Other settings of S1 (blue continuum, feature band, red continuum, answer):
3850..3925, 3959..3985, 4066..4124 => 4.0 AA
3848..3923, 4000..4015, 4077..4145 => -1.0 AA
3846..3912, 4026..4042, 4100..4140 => -1.3 AA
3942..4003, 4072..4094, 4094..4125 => -2.1 AA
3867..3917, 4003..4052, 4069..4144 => -3.8 AA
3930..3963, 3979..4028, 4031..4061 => -3.6 AA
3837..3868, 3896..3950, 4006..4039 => 3.5 AA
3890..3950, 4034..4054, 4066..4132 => -2.0 AA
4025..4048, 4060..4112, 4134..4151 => 4.1 AA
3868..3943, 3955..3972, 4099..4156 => 3.2 AA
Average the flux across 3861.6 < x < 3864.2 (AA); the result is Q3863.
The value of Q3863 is 26.3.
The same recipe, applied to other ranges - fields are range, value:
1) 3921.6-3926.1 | 25.3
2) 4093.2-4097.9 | 24.2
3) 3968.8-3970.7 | 8.32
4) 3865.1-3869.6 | 25.6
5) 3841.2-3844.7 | 23.9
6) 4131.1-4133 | 25.7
